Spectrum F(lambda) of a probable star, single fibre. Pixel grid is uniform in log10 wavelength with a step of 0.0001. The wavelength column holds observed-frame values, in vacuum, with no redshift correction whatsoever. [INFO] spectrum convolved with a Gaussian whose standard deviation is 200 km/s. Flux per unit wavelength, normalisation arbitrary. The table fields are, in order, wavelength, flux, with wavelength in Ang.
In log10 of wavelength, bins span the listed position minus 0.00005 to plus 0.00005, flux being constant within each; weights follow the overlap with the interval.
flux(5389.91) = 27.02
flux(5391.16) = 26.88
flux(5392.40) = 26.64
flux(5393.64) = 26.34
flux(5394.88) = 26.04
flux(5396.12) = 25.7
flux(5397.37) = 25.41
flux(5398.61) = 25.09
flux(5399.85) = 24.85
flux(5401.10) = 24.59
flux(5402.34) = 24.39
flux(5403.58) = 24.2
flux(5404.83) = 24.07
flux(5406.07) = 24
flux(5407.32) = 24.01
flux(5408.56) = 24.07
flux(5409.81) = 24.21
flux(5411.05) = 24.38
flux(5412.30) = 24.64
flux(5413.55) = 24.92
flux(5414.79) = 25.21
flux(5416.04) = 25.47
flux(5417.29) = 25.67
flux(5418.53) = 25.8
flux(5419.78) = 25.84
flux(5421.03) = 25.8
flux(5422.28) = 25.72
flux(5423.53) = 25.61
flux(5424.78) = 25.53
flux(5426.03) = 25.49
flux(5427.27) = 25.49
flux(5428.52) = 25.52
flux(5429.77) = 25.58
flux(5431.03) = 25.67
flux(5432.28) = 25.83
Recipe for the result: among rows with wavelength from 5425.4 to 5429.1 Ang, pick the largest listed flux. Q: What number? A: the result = 25.52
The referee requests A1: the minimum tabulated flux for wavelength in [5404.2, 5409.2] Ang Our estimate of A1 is 24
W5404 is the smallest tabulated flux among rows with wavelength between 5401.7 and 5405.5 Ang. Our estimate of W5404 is 24.07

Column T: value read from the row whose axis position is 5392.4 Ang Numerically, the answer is 26.64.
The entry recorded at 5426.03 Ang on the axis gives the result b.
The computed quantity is 25.49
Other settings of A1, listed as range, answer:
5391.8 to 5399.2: 25.09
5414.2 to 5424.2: 25.21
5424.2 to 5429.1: 25.49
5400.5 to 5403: 24.39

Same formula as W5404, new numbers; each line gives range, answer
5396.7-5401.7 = 24.59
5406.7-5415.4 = 24.01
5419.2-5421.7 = 25.8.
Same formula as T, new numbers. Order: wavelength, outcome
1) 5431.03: 25.67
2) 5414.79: 25.21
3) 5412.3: 24.64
